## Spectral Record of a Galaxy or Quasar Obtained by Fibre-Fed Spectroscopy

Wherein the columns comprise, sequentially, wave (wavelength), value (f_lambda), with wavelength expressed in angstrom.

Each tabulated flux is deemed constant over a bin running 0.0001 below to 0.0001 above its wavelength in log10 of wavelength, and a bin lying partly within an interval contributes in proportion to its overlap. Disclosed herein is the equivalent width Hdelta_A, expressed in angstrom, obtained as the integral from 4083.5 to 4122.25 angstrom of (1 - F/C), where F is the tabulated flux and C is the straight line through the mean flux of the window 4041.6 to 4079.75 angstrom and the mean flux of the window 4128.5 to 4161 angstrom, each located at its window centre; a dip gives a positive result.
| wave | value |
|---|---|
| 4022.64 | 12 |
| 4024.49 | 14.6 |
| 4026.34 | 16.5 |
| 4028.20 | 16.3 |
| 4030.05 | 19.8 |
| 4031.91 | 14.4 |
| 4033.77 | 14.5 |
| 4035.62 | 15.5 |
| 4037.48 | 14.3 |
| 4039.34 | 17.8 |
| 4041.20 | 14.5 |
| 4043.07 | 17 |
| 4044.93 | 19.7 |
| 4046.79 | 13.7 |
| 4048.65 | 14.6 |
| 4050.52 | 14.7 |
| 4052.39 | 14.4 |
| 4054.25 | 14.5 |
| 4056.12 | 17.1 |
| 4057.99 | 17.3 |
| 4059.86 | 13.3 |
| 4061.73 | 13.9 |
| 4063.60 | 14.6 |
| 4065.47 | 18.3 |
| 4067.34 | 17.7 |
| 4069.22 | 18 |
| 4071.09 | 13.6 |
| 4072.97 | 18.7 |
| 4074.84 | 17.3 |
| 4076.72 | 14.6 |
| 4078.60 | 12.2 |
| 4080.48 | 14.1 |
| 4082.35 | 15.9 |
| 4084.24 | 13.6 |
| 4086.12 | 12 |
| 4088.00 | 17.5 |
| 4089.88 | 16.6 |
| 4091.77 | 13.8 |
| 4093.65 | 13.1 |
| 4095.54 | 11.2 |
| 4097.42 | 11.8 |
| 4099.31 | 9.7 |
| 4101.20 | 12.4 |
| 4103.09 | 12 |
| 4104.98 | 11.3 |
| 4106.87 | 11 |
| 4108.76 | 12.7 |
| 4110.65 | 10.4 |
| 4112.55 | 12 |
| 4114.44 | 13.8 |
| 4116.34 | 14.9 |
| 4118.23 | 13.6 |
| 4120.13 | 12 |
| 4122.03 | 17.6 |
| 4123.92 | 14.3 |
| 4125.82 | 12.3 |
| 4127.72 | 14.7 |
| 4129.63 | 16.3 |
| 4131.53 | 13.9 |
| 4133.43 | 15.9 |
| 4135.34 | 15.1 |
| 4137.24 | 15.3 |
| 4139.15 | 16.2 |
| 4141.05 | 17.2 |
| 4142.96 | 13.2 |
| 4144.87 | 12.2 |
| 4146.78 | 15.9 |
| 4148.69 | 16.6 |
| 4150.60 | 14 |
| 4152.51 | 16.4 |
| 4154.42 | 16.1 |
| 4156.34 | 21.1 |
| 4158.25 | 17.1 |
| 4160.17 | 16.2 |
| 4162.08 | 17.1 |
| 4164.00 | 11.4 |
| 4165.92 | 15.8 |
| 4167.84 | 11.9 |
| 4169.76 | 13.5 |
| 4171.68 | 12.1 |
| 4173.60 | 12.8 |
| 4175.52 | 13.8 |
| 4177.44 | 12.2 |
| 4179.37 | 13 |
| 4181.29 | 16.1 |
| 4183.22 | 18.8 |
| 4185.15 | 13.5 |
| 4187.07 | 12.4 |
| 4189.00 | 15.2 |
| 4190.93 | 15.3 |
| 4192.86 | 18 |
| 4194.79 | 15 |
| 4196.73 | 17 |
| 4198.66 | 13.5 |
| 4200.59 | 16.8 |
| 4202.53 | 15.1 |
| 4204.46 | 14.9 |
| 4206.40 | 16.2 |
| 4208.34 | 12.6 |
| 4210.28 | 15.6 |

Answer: 7.01 angstrom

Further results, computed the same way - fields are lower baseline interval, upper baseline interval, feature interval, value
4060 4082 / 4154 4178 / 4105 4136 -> 3.0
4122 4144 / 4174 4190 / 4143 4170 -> -1.2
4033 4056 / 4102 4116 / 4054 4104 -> -3.5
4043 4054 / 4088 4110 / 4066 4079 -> -2.0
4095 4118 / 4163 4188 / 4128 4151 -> -4.3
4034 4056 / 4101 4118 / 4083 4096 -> -0.8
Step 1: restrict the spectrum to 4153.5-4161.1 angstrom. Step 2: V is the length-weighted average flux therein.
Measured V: 17.6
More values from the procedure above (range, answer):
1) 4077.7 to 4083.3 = 14.1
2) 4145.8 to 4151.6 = 15.5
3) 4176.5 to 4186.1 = 14.7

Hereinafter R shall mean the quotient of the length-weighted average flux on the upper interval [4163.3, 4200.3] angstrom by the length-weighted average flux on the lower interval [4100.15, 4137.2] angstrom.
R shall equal 1.06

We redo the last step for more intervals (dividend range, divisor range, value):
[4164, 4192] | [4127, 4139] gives 0.91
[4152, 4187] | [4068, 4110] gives 1.08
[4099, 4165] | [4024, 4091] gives 0.92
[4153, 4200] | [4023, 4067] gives 0.96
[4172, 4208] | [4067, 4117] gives 1.09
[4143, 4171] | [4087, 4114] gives 1.22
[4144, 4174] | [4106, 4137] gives 1.09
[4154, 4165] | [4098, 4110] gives 1.44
